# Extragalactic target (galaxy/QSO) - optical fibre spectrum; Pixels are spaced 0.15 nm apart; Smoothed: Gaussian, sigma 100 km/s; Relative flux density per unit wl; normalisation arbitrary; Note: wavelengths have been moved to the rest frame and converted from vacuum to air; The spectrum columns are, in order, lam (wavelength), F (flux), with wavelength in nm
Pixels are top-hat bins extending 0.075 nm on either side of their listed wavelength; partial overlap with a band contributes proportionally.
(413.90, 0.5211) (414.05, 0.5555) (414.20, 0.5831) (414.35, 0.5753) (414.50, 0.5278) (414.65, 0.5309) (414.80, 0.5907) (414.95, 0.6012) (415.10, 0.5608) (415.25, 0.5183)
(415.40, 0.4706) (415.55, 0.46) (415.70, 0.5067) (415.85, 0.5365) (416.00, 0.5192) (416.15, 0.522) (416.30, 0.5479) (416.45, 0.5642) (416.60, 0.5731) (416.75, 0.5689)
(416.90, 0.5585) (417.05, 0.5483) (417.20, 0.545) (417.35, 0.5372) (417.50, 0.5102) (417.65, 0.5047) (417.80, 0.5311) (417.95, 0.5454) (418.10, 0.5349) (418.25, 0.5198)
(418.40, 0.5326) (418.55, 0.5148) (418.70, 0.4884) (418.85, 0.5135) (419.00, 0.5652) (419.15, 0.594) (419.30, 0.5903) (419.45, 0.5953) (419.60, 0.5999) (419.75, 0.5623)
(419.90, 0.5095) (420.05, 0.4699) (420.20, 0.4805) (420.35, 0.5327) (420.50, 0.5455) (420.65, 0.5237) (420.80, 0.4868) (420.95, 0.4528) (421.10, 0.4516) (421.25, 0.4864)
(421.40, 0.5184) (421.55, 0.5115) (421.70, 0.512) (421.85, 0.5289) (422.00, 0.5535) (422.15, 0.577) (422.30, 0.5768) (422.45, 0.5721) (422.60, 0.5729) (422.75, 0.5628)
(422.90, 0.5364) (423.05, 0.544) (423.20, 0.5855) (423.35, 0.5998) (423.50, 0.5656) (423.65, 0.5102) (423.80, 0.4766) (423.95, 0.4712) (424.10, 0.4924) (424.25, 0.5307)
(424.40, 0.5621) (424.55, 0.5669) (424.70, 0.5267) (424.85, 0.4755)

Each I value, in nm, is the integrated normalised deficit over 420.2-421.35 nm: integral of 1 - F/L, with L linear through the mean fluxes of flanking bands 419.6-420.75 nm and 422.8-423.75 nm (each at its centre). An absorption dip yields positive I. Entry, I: 0.07 nm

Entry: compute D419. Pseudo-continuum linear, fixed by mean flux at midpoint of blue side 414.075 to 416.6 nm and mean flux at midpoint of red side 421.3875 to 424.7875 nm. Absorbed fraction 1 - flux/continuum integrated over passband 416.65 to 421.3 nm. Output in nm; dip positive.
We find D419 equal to 0.10 nm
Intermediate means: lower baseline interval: 0.54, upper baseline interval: 0.542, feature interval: 0.529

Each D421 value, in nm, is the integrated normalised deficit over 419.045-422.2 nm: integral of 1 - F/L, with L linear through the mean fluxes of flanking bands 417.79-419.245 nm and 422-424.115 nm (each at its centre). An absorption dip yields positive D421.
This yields 0.08 nm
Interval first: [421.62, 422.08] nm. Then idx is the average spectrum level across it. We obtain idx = 0.532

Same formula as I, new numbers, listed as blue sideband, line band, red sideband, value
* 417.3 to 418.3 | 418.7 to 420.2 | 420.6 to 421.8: -0.11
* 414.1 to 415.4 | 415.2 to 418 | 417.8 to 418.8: 0.04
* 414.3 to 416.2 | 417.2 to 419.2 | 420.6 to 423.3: 0.01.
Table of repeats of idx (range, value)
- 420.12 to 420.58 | 0.519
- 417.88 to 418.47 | 0.533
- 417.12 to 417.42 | 0.541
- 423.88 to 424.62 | 0.525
